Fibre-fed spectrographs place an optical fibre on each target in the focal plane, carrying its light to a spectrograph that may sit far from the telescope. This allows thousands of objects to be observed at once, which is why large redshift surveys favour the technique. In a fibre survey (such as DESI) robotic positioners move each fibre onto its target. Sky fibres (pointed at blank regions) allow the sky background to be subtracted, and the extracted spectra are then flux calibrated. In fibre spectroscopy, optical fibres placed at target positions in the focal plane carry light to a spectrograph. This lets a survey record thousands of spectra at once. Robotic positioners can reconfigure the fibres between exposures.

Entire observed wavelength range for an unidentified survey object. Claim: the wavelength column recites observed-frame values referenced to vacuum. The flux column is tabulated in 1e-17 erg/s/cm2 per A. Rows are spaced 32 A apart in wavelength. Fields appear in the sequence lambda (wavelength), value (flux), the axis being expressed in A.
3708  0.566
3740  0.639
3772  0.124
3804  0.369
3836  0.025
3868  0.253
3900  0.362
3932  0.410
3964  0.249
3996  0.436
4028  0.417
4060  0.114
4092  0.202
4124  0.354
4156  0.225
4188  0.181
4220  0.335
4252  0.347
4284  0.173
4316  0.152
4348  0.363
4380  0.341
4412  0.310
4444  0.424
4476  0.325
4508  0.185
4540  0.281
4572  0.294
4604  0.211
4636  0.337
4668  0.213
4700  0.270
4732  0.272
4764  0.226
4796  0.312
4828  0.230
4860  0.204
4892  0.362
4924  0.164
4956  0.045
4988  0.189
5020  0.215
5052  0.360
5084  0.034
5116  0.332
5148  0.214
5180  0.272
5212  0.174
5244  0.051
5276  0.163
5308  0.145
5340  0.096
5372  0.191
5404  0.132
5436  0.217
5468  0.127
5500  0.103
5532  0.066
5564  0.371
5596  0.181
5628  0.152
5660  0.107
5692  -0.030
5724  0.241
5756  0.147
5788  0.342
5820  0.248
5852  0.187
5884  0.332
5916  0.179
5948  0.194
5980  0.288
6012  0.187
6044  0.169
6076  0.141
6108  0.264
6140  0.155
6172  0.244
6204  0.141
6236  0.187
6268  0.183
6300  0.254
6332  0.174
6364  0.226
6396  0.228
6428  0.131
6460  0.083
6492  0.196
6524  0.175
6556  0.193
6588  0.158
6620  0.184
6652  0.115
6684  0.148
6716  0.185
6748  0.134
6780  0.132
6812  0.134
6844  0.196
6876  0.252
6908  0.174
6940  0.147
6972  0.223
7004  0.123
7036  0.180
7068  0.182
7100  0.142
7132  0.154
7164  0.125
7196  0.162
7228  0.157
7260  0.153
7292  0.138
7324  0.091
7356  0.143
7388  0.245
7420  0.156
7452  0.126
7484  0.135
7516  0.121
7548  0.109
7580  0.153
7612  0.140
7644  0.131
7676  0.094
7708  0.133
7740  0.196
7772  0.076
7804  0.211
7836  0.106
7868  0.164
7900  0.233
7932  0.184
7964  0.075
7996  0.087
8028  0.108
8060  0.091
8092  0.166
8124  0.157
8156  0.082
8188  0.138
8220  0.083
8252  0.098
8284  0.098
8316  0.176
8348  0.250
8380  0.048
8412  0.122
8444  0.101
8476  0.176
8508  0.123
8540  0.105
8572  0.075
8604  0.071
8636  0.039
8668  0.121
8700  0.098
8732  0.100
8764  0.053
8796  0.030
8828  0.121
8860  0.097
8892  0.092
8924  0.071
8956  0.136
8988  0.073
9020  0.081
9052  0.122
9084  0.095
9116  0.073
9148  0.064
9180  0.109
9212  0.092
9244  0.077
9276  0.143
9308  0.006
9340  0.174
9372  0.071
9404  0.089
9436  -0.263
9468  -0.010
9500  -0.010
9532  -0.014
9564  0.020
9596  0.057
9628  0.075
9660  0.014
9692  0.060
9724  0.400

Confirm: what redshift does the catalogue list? 1.612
